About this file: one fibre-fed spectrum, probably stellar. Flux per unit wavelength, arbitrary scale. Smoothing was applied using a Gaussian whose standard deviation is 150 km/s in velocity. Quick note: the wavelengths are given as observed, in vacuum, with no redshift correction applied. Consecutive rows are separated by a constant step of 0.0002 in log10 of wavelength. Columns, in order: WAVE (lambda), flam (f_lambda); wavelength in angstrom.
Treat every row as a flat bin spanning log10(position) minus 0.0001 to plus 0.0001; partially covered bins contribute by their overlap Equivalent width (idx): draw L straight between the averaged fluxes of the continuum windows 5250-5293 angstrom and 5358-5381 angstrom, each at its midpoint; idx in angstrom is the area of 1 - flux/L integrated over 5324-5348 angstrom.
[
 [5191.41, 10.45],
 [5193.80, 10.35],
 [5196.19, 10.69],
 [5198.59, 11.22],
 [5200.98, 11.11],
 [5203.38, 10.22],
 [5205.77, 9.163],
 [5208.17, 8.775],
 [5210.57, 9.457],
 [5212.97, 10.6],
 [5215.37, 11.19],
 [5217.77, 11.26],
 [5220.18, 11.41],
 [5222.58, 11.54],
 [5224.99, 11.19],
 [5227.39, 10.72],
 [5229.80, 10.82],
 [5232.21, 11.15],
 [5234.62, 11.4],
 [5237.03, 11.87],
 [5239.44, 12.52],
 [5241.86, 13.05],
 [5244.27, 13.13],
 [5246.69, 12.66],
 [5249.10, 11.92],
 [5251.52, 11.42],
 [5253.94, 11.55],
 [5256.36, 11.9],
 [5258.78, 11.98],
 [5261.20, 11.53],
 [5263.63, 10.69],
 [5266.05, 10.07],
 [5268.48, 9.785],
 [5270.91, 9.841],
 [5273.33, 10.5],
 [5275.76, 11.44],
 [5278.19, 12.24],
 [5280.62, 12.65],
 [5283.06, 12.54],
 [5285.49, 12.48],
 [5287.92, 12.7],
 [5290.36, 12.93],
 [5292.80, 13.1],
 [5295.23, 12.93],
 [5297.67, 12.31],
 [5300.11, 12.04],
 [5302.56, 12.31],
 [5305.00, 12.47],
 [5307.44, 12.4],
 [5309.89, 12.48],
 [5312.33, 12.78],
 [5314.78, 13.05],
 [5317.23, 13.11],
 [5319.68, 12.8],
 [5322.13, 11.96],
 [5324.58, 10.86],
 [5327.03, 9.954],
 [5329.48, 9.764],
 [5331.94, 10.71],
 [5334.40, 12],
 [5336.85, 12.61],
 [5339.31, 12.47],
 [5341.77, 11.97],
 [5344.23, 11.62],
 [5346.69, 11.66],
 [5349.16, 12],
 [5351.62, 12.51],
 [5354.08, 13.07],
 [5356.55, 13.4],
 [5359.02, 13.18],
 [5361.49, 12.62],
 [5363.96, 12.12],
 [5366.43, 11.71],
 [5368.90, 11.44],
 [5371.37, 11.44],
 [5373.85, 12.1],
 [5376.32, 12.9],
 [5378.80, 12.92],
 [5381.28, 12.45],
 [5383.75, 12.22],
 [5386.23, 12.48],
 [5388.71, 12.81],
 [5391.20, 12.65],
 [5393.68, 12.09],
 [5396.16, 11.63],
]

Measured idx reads 1.3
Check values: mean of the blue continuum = 11.6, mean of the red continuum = 12.3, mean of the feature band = 11.4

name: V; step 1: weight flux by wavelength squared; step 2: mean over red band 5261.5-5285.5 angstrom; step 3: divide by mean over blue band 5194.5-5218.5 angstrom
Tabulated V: 1.11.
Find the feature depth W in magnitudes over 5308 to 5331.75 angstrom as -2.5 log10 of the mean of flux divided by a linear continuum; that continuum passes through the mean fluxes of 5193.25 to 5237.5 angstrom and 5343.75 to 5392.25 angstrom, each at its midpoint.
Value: 0.00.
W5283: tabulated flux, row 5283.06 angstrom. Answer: 12.54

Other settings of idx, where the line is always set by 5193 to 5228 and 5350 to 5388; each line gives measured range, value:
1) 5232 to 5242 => -1.0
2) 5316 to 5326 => -0.2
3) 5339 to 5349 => 0.2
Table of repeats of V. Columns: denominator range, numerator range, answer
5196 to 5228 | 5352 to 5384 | 1.24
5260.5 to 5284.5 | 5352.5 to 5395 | 1.16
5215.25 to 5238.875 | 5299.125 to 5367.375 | 1.12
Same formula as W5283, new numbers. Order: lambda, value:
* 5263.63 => 10.69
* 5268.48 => 9.785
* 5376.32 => 12.9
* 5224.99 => 11.19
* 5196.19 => 10.69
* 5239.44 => 12.52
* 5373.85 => 12.1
